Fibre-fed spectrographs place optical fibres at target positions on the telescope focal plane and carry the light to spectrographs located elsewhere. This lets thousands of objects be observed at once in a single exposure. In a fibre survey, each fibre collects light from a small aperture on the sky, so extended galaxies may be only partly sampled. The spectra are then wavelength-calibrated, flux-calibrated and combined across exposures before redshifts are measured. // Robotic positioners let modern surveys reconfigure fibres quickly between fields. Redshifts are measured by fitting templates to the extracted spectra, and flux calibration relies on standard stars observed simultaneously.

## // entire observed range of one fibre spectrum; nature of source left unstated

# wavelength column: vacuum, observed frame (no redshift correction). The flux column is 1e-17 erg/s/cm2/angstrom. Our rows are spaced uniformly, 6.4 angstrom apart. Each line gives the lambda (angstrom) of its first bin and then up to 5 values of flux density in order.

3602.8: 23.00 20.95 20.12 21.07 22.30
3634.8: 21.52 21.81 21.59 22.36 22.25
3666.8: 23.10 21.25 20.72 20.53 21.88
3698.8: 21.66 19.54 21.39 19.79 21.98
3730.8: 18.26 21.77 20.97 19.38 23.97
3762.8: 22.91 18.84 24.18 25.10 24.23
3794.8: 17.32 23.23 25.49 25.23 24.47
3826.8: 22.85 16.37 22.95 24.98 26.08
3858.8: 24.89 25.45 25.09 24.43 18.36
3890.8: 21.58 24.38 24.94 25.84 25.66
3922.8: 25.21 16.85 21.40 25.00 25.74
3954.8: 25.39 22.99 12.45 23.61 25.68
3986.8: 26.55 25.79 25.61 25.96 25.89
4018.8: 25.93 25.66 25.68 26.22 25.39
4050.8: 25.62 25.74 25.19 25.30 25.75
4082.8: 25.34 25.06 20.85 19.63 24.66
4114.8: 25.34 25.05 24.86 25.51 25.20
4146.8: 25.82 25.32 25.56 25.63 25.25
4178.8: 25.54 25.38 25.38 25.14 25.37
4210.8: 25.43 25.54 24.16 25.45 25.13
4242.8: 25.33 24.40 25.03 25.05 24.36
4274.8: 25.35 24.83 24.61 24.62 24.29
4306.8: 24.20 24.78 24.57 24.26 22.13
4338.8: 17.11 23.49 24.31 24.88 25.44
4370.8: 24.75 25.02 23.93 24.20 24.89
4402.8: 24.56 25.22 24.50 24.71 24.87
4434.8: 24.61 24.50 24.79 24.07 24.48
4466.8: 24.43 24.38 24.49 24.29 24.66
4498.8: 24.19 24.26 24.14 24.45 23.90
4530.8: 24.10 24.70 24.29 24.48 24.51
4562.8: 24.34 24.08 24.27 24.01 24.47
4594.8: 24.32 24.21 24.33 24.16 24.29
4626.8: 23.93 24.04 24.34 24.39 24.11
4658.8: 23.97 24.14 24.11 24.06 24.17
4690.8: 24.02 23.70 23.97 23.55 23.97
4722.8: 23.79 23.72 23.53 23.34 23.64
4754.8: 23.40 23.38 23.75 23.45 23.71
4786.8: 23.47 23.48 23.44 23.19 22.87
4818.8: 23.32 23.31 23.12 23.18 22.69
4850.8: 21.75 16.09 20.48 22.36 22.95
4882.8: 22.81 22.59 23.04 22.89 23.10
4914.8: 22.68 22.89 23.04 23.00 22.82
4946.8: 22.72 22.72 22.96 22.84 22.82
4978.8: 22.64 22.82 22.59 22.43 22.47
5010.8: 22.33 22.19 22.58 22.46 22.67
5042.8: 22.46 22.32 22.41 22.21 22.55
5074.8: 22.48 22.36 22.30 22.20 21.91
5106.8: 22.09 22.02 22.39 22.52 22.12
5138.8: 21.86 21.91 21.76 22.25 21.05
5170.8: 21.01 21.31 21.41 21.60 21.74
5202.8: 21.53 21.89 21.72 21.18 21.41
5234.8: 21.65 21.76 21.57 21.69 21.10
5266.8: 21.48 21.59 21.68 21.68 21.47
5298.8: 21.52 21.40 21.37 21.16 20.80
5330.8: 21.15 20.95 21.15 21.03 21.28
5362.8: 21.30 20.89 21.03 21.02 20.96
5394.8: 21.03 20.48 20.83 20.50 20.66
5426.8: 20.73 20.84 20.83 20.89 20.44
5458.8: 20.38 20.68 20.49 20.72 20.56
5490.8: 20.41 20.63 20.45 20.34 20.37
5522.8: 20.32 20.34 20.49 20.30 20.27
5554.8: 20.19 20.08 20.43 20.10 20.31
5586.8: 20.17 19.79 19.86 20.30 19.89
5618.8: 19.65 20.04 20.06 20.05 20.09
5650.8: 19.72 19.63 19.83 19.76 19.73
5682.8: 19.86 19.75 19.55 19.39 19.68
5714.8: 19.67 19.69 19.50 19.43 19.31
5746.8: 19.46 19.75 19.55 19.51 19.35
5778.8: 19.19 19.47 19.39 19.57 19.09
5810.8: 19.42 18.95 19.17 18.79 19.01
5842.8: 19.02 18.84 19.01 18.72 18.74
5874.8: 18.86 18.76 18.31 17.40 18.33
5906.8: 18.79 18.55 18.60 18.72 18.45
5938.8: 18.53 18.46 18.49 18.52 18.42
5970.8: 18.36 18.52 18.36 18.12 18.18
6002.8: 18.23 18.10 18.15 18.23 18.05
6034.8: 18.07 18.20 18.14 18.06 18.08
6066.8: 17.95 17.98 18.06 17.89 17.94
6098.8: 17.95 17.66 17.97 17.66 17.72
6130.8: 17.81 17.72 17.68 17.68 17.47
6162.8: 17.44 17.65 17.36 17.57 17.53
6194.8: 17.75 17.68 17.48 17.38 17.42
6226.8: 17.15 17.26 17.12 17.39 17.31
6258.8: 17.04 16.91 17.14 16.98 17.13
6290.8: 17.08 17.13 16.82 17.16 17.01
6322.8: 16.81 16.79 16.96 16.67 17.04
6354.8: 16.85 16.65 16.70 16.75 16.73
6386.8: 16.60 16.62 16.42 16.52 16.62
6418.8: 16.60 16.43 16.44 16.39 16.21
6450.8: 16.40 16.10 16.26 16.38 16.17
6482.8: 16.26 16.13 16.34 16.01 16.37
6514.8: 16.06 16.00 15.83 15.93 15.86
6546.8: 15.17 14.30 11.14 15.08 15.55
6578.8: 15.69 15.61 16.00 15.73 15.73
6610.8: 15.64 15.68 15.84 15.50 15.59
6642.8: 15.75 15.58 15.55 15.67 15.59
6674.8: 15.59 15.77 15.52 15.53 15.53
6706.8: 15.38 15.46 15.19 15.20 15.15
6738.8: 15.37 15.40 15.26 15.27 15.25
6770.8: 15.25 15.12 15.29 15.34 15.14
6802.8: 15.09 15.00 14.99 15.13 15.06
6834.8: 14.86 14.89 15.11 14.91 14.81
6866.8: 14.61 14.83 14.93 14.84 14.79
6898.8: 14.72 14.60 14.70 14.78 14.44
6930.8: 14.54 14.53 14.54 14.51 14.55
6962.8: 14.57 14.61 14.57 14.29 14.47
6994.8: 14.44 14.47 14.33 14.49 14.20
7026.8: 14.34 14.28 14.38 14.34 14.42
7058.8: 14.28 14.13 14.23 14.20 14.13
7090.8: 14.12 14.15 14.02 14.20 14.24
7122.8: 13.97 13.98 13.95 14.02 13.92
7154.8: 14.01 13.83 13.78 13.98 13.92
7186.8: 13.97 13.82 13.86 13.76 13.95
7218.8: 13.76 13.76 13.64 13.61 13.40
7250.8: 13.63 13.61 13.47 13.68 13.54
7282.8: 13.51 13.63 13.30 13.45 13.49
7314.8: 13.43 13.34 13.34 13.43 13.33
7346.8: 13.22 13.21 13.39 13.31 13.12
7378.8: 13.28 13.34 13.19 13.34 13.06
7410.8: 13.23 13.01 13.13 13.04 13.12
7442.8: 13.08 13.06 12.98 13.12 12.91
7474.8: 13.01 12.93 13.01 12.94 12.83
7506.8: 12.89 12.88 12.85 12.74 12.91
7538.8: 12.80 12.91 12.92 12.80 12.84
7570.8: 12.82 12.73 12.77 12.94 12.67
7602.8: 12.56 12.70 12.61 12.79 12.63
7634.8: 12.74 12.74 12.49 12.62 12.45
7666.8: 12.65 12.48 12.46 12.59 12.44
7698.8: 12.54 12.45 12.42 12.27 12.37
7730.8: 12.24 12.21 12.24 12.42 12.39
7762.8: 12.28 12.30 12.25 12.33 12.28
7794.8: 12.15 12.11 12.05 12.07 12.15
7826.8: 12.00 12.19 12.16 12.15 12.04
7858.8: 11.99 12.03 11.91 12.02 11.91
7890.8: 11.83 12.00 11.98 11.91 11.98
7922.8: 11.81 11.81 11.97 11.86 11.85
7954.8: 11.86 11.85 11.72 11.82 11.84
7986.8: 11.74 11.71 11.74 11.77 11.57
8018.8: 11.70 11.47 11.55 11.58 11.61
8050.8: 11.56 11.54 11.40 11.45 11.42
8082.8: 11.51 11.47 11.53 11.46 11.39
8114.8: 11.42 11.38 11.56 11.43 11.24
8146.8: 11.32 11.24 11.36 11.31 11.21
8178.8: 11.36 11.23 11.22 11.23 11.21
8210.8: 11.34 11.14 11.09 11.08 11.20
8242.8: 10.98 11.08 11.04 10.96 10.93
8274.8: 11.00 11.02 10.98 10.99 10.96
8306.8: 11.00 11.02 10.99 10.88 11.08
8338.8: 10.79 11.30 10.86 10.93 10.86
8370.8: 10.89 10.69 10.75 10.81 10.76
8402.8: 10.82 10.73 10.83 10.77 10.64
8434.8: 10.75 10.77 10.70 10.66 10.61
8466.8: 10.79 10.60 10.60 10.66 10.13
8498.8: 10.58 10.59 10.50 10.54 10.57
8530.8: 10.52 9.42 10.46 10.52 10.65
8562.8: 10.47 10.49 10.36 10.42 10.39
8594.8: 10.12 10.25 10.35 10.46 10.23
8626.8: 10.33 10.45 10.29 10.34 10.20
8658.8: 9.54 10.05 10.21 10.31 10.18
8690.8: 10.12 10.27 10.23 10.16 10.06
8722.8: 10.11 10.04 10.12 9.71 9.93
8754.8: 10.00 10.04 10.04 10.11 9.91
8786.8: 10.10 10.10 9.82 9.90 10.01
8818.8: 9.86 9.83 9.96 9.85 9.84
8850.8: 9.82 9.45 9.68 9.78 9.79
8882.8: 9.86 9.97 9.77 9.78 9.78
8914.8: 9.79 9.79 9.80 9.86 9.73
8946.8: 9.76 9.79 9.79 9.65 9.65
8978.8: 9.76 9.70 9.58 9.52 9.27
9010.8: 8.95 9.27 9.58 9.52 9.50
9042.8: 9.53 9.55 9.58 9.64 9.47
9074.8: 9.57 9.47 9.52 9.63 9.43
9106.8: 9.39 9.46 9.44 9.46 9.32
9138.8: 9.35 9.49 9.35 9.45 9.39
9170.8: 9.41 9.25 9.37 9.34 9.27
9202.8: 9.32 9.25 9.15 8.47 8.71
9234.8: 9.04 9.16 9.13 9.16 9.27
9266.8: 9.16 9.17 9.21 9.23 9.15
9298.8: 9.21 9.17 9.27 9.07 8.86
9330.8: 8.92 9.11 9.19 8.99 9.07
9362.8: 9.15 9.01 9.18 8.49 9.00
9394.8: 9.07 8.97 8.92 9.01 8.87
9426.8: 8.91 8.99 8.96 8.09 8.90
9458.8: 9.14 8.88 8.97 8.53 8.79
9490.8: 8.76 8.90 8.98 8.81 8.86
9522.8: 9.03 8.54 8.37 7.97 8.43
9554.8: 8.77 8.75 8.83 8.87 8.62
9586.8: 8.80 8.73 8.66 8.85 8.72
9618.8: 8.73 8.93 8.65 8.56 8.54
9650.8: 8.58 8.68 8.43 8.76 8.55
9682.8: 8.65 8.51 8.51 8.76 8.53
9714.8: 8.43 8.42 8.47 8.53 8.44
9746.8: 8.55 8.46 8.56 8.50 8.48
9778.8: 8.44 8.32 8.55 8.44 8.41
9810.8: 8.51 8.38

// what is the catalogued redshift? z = 0.00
